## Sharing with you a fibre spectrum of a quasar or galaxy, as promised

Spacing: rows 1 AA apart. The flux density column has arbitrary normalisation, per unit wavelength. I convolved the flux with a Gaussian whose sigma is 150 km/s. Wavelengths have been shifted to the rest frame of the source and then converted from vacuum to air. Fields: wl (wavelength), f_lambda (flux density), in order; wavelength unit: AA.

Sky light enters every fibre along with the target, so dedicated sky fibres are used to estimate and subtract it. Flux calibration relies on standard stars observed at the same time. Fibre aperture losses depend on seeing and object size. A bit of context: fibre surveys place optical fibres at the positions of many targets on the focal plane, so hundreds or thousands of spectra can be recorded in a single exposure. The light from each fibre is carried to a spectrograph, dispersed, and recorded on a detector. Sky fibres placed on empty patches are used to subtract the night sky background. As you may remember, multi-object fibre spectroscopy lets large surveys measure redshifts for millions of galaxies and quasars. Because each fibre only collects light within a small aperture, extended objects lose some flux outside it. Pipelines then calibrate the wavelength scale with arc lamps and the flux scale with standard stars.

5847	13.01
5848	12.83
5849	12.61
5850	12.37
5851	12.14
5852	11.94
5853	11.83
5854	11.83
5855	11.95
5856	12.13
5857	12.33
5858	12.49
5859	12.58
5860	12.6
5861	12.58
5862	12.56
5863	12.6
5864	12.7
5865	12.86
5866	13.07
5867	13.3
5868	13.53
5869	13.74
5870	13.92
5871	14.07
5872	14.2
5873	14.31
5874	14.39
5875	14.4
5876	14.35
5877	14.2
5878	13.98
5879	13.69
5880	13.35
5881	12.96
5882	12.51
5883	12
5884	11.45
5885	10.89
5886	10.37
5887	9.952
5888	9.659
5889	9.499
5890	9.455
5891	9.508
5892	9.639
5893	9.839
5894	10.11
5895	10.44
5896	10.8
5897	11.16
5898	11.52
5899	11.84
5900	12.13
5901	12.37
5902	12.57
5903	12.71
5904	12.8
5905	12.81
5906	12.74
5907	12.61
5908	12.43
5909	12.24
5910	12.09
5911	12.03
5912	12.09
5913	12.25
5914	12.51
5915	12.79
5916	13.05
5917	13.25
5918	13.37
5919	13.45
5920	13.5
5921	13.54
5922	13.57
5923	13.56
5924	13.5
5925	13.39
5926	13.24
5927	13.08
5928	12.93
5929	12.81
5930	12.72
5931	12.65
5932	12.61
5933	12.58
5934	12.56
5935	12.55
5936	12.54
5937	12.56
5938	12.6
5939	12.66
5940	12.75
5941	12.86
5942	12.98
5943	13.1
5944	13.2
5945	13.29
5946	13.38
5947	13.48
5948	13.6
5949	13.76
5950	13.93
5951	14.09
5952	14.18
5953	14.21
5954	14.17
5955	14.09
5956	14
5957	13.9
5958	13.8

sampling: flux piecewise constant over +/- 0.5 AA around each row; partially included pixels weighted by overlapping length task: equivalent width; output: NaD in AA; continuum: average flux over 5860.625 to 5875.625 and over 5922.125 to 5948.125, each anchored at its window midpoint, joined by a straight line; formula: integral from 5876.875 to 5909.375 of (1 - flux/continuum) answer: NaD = 4.1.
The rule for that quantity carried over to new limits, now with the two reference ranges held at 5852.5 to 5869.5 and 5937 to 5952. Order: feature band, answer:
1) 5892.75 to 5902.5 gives 1.2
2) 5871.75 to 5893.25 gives 1.3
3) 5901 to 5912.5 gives 0.5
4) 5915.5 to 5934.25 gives 0.0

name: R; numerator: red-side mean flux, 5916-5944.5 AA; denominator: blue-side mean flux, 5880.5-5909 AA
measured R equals 1.15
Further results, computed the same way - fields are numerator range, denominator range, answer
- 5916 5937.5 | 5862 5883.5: 0.97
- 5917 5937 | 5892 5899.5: 1.22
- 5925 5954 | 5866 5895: 1.07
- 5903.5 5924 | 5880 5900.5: 1.18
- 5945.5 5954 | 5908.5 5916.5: 1.12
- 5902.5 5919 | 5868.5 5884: 0.92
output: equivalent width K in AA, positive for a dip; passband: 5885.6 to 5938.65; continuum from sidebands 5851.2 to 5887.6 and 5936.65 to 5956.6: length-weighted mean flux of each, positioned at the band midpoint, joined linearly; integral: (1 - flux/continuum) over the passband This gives 4.2 AA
